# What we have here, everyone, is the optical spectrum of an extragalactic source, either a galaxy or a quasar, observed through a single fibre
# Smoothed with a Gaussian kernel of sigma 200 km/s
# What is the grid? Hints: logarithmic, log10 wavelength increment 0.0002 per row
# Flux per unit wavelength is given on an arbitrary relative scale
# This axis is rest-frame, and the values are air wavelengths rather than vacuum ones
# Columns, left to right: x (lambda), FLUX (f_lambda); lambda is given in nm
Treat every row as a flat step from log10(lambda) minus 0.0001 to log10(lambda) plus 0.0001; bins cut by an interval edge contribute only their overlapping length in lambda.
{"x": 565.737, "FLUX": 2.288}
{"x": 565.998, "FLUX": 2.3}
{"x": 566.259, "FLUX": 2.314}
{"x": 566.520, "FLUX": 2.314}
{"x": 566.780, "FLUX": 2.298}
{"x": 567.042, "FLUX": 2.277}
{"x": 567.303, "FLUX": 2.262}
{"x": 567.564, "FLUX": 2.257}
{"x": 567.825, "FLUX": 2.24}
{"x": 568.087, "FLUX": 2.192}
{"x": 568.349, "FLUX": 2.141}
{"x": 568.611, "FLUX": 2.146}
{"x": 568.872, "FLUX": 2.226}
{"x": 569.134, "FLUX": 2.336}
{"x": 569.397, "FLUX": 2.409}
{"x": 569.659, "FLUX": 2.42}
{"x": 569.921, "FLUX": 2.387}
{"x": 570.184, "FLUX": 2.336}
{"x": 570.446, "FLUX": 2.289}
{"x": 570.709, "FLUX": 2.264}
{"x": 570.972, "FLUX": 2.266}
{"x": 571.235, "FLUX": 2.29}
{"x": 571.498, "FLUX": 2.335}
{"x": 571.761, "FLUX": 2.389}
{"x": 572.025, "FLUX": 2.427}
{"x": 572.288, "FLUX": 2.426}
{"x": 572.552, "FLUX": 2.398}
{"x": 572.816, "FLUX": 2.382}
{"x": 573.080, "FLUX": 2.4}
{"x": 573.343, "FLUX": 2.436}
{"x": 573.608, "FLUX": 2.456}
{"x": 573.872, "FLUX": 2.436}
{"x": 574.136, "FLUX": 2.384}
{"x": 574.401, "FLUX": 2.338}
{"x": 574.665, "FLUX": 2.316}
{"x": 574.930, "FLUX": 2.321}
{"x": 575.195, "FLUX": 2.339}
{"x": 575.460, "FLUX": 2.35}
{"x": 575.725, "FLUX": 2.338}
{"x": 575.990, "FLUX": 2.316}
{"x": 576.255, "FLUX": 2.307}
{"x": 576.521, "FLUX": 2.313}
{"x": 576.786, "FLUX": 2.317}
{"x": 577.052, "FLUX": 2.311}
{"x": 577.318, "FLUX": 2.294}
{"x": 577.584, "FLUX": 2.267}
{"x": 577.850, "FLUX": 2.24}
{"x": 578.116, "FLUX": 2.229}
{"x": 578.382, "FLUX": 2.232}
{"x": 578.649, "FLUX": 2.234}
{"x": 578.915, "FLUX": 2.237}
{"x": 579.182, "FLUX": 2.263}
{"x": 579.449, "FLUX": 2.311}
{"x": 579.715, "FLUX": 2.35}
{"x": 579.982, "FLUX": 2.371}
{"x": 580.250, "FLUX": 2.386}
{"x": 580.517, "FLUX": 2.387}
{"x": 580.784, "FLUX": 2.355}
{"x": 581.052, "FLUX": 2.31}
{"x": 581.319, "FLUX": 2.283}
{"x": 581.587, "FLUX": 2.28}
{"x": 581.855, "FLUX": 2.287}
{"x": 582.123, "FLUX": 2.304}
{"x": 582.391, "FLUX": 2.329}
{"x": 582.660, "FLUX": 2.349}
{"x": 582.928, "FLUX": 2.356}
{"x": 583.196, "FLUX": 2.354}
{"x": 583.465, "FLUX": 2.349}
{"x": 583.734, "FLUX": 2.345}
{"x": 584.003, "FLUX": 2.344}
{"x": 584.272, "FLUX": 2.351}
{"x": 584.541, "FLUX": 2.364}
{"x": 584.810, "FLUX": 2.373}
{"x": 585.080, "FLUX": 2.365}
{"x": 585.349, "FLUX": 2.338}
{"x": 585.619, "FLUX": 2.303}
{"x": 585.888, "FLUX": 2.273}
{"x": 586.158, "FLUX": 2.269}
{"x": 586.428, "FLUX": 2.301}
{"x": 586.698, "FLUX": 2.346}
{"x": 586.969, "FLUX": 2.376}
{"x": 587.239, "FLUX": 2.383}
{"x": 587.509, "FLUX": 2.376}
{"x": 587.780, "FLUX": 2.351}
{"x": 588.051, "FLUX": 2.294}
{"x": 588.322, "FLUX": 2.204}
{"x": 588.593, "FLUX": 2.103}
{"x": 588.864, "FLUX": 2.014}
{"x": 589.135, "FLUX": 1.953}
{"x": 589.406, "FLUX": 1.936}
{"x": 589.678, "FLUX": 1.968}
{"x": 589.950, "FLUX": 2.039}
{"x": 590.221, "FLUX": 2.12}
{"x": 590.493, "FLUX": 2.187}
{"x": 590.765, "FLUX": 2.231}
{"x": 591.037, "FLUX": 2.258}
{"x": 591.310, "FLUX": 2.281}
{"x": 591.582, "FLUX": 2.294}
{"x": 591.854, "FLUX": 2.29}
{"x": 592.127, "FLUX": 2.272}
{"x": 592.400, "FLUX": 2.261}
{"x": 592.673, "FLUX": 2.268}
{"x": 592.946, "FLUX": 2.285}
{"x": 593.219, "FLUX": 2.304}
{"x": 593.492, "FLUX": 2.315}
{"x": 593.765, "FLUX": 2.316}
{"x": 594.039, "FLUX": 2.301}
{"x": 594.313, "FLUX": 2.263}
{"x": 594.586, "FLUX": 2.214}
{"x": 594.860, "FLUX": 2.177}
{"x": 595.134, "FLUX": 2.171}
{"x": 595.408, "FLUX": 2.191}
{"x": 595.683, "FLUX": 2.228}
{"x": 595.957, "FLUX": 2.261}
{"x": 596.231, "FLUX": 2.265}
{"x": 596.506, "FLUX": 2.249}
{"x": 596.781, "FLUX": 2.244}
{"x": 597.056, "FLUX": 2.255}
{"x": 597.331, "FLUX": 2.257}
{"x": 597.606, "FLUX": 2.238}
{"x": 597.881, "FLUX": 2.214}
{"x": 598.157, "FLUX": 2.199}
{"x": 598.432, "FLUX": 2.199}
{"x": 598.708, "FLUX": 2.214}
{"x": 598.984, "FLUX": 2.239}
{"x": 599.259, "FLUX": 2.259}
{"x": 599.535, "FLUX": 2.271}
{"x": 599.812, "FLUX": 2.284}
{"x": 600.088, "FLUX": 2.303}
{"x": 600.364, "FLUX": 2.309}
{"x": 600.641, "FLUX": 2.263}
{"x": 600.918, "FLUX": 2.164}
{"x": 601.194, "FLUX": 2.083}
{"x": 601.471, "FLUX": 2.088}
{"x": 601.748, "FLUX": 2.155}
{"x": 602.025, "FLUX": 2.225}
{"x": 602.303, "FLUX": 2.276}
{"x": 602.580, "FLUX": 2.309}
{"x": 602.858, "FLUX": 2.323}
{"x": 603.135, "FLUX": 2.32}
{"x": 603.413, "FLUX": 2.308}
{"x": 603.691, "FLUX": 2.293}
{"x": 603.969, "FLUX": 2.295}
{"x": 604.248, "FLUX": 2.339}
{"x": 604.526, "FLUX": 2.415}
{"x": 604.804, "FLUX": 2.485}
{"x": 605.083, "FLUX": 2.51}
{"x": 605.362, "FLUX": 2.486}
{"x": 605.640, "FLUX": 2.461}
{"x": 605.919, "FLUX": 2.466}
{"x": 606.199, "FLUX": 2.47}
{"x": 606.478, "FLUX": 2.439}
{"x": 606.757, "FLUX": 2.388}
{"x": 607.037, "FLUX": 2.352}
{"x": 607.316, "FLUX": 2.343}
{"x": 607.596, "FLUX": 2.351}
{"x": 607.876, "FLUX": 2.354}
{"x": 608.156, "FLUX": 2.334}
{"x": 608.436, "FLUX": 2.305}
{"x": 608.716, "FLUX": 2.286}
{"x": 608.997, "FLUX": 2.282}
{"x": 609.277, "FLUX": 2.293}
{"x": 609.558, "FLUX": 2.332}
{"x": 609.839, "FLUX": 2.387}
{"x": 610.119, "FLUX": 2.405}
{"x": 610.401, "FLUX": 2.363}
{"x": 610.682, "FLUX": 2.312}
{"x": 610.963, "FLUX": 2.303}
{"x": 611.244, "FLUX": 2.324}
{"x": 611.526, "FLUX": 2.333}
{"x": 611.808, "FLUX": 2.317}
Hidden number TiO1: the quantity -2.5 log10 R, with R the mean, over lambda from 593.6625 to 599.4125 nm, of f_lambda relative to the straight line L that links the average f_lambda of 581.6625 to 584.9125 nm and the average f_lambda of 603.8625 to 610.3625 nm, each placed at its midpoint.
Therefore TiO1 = 0.060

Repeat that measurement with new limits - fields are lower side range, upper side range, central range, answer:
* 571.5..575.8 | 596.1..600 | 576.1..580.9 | 0.03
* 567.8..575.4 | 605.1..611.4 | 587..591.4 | 0.09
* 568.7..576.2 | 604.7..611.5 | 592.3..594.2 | 0.03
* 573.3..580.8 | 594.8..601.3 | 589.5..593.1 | 0.03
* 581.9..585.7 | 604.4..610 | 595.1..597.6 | 0.06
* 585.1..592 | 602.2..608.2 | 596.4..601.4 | 0.04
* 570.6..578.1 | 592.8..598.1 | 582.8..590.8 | 0.02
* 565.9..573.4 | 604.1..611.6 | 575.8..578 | 0.01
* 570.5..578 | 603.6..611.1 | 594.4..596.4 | 0.07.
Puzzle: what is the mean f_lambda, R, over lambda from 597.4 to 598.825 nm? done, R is 2.21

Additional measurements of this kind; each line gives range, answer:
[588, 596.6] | 2.2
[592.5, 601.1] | 2.25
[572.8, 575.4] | 2.38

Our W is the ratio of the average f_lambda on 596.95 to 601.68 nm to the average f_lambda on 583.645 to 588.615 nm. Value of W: 0.96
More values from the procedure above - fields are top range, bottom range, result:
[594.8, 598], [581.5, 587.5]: 0.96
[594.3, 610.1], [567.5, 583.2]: 0.99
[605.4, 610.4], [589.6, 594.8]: 1.06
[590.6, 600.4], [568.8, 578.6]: 0.96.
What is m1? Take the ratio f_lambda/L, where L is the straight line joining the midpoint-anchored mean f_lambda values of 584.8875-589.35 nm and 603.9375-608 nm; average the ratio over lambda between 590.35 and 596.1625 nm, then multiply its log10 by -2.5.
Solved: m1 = 0.03 mag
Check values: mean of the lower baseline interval 2.26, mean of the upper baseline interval 2.41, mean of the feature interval 2.26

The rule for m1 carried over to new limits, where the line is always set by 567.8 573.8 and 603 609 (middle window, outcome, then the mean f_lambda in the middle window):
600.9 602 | 0.12 mag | 2.13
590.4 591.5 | 0.05 mag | 2.24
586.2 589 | 0.04 mag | 2.27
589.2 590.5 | 0.16 mag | 2.03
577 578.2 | 0.04 mag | 2.27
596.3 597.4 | 0.05 mag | 2.25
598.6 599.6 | 0.06 mag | 2.25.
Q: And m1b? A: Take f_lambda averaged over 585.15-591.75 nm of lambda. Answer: 2.22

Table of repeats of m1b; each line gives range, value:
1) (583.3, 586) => 2.34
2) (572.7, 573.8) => 2.42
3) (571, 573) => 2.37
